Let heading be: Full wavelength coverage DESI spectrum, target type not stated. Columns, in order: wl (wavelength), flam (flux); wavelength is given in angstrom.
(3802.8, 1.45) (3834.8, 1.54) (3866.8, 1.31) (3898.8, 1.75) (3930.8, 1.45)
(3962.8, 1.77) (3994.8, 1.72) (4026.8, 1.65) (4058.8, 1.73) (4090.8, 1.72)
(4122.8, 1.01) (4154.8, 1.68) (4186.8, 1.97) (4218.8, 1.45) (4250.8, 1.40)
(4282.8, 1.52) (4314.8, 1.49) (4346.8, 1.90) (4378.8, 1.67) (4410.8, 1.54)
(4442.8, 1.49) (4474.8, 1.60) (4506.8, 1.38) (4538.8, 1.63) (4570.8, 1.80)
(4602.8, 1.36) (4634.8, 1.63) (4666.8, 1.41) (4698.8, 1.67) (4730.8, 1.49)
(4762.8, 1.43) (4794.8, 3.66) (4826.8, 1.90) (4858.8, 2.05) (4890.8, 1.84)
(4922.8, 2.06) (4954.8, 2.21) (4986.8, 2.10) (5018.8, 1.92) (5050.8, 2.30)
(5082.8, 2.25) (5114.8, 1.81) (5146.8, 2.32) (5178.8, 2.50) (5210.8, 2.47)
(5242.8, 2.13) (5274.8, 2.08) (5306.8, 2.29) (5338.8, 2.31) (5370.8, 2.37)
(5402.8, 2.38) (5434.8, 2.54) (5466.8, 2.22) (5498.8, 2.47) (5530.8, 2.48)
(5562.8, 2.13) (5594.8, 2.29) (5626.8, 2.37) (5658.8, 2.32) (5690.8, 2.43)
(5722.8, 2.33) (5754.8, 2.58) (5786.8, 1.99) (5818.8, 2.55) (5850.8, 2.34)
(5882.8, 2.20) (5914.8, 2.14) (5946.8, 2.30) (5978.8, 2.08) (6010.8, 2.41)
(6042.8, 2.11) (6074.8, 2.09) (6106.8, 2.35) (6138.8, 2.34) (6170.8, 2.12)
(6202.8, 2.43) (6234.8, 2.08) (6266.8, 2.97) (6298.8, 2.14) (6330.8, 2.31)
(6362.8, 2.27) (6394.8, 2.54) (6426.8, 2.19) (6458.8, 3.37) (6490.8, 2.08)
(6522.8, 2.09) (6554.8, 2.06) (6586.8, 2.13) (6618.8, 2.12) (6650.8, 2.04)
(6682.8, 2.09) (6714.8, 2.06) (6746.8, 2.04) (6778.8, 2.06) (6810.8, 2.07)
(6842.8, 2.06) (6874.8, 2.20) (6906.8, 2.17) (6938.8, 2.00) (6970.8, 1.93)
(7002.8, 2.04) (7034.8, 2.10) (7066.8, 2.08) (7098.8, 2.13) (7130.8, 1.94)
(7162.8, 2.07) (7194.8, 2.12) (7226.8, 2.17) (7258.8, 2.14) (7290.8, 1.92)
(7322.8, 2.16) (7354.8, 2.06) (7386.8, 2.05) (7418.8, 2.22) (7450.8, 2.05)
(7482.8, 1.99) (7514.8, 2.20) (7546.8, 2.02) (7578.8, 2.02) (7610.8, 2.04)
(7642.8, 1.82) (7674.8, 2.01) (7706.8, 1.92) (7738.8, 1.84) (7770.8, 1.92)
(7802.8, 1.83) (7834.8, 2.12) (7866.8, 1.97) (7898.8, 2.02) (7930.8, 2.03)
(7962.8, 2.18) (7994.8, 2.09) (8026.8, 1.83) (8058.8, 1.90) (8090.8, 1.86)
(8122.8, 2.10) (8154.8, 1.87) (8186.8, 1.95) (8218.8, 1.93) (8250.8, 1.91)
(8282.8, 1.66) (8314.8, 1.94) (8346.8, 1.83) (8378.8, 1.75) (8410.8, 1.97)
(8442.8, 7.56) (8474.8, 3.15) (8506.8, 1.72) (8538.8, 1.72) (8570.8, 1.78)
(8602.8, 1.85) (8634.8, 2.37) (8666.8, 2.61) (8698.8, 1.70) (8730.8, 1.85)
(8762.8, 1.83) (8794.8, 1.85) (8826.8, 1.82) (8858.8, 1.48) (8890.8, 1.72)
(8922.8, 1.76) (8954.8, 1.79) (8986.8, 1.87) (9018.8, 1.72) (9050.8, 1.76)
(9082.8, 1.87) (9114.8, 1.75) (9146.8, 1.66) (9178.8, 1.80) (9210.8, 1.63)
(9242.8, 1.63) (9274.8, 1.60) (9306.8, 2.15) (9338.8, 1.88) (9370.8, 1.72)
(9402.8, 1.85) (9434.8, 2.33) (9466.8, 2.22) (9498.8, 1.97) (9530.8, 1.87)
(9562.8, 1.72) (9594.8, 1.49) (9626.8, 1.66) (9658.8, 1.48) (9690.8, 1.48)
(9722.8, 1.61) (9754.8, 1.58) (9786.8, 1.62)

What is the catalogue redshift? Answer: 0.29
